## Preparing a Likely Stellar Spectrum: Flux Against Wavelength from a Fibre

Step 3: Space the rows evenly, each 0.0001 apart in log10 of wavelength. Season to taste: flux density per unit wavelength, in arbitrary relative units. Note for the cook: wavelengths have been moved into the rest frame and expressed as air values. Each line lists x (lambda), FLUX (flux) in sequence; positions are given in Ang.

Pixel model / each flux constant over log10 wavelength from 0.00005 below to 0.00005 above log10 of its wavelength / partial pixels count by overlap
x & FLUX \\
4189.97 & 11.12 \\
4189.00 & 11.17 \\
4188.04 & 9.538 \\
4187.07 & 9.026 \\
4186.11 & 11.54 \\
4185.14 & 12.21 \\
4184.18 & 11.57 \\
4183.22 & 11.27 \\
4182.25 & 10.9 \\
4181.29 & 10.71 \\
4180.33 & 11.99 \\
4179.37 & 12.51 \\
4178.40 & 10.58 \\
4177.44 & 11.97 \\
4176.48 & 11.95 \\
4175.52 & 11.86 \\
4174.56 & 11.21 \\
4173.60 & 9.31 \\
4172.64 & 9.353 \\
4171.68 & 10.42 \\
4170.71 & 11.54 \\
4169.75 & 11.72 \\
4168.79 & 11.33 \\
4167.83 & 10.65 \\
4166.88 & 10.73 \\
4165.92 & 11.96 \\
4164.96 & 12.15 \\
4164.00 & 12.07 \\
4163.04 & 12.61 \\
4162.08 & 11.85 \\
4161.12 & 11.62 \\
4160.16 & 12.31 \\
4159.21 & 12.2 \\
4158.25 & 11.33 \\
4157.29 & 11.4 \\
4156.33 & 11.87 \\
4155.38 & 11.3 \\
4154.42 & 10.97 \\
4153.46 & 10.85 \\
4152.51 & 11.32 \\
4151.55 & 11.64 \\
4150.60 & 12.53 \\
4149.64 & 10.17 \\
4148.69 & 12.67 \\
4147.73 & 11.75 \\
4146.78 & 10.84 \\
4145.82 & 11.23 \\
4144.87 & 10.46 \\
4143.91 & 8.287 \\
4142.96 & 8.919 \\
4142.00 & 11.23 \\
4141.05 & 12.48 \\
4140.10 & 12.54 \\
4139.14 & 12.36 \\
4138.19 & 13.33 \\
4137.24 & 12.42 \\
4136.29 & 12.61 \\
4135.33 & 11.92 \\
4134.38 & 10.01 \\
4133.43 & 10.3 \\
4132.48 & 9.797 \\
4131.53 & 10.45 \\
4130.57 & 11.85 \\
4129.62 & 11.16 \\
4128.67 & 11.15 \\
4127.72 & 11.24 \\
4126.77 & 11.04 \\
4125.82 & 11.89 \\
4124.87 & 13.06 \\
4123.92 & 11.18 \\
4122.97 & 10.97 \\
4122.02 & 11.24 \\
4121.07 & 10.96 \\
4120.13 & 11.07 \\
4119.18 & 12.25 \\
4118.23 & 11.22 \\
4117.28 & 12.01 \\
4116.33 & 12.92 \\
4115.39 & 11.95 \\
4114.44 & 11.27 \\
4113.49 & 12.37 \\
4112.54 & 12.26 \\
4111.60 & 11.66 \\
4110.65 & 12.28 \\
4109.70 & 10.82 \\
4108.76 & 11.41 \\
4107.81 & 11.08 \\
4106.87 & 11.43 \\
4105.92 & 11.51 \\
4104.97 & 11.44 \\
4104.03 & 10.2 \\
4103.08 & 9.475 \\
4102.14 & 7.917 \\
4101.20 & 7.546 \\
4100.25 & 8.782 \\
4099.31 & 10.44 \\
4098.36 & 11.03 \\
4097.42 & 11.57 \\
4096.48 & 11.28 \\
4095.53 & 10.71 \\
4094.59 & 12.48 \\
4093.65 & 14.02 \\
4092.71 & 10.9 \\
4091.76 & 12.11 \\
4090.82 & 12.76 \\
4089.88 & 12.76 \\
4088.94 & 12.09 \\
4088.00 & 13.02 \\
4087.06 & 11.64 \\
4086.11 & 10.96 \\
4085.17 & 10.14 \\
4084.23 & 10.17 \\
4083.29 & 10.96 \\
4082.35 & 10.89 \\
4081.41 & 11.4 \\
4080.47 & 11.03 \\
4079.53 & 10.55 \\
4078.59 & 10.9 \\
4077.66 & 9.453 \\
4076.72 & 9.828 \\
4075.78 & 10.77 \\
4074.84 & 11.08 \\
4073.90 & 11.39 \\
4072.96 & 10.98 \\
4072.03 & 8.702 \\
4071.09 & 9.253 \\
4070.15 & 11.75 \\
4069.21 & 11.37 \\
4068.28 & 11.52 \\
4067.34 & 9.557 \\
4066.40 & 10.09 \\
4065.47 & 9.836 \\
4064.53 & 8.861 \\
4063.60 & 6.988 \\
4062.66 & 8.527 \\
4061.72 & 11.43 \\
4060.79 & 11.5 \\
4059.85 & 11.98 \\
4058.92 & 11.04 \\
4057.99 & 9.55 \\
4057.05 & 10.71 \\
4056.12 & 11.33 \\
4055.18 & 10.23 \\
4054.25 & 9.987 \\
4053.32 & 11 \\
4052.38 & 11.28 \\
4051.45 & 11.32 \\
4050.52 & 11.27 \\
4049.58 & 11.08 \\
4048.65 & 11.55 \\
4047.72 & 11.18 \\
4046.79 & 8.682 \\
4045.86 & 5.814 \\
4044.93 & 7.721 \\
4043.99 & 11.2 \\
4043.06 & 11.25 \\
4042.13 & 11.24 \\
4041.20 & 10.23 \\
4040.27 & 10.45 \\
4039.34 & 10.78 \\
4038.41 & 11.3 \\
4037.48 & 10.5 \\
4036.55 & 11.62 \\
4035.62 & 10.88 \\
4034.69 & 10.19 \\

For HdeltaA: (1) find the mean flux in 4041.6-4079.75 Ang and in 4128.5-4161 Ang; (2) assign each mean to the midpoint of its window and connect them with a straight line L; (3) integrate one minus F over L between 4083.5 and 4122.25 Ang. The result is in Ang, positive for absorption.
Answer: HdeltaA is -1.6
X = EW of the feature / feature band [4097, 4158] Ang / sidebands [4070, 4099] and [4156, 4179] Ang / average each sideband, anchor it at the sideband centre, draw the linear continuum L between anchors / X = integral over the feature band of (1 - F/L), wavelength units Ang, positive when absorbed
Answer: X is 0.48 Ang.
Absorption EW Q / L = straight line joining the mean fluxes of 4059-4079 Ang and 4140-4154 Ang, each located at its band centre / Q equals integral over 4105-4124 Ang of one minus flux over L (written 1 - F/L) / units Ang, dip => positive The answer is -1.48 Ang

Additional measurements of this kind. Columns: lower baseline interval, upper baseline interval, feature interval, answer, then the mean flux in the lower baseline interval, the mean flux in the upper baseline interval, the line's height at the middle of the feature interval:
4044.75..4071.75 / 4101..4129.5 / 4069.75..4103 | -0.4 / 10.2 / 11.3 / 10.7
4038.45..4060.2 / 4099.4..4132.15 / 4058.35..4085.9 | 0.8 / 10.5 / 11.1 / 10.7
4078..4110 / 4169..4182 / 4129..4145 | -0.1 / 11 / 11.2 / 11.1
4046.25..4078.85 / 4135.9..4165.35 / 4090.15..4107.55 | 0.0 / 10.4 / 11.6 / 10.9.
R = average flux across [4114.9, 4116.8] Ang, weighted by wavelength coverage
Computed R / 12.5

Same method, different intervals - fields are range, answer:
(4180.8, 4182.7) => 10.8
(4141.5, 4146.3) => 10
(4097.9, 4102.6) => 9.13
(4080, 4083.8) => 11.1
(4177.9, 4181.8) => 11.5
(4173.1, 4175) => 10.2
